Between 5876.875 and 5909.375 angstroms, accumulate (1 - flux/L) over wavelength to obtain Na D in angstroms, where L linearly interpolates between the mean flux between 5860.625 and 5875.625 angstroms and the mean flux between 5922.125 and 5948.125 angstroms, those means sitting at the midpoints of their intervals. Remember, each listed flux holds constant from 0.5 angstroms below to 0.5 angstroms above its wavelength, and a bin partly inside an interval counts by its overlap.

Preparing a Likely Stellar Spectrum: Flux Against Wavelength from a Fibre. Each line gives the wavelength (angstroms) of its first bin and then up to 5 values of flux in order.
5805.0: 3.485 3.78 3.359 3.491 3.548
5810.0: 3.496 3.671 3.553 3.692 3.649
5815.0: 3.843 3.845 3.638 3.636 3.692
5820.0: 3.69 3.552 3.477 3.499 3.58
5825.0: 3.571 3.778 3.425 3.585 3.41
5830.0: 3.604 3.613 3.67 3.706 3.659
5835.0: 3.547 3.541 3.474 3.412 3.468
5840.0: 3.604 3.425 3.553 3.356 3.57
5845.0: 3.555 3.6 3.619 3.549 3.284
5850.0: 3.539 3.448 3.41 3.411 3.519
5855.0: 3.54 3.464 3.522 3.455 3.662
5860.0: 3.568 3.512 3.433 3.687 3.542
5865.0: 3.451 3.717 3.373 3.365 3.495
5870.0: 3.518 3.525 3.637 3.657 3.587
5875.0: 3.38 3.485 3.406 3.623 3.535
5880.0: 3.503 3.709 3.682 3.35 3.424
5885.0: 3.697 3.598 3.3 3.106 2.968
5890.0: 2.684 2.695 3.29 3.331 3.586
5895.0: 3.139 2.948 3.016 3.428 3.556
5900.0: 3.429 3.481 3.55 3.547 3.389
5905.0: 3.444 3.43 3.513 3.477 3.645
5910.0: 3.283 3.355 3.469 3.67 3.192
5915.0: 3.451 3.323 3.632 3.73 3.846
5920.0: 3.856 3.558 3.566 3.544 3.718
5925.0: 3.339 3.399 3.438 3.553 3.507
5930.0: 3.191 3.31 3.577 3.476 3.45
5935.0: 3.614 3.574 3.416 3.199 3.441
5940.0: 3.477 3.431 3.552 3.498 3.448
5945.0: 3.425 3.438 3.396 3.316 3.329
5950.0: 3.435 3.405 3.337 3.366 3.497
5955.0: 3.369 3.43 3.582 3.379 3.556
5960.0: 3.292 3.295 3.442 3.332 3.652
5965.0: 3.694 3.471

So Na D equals 1.1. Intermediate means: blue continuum 3.53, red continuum 3.45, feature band 3.38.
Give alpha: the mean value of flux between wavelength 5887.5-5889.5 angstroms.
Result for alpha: 3.04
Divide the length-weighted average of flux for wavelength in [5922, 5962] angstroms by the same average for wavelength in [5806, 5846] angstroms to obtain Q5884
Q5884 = 0.96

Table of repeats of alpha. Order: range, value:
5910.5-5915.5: 3.43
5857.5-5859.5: 3.56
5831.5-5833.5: 3.69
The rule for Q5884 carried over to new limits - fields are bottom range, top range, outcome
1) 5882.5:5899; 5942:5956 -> 1.06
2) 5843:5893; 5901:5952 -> 1.00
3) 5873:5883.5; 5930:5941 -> 0.97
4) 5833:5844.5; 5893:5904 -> 0.96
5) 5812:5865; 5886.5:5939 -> 0.96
